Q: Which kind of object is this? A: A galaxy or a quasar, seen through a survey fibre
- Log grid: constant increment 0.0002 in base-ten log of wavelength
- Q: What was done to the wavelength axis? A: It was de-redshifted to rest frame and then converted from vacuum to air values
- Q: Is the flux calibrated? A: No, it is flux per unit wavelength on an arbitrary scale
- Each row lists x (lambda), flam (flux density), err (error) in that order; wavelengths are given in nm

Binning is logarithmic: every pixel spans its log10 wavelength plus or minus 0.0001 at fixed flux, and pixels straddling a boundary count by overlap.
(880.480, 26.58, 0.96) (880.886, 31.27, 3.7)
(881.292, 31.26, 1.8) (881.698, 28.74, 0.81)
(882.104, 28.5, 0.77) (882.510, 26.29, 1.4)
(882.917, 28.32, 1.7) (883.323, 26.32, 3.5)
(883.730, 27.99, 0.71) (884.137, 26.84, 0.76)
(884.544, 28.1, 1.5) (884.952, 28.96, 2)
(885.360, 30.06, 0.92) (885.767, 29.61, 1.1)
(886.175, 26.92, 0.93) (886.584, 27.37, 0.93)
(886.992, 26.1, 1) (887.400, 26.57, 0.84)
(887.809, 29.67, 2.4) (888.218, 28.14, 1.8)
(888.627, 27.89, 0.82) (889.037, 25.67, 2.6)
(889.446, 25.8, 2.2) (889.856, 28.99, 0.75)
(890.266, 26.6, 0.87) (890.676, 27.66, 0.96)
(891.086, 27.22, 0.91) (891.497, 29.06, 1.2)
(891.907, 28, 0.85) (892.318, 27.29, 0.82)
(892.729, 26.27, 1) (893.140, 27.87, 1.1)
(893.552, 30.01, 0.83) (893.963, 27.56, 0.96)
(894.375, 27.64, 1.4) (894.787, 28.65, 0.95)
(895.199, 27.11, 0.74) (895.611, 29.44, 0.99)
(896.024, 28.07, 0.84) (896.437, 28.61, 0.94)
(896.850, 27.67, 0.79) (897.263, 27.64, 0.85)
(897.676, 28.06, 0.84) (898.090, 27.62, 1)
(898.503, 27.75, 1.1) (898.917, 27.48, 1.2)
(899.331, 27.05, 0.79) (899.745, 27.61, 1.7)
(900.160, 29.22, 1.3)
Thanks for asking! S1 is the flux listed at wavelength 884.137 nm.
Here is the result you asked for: 26.84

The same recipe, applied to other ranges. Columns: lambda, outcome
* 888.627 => 27.89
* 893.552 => 30.01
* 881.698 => 28.74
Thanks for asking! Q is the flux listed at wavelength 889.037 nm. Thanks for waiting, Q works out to 25.67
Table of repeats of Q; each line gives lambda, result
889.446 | 25.8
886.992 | 26.1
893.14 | 27.87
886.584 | 27.37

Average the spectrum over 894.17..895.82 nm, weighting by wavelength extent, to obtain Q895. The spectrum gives 28.2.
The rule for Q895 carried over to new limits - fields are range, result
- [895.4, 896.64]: 28.7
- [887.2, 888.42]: 28.1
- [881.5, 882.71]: 27.9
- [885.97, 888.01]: 27.3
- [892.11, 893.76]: 27.9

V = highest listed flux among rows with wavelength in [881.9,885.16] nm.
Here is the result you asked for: 28.96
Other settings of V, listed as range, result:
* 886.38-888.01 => 29.67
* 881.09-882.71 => 31.26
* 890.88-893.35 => 29.06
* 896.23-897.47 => 28.61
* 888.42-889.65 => 27.89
